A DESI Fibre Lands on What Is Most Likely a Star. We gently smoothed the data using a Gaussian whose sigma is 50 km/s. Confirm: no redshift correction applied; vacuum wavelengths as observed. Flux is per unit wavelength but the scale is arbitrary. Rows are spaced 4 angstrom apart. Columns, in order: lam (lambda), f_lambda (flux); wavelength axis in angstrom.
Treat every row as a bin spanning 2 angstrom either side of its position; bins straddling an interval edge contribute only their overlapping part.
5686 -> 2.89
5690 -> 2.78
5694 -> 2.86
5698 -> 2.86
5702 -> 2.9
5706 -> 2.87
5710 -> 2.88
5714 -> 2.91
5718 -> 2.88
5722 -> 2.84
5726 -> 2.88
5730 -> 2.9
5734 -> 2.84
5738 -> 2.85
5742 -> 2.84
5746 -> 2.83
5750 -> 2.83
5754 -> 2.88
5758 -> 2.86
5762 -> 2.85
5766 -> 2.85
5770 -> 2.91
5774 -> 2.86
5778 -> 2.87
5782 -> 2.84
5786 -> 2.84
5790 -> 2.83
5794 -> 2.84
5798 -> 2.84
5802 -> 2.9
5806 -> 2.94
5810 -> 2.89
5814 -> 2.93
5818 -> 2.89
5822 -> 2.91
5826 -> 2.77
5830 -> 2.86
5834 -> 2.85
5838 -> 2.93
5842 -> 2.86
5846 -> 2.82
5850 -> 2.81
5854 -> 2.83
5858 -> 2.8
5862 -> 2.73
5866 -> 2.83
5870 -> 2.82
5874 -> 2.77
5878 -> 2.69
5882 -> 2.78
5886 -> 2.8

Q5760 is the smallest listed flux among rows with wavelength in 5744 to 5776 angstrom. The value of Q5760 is 2.83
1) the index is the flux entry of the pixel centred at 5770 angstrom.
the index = 2.91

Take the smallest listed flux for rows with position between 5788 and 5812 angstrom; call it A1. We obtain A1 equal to 2.83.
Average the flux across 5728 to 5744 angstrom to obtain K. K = 2.86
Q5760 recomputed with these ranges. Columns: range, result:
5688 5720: 2.78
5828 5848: 2.82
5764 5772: 2.85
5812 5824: 2.89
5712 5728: 2.84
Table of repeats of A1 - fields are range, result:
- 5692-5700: 2.86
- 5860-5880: 2.69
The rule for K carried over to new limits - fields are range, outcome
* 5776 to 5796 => 2.84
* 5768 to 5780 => 2.88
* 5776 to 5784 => 2.85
